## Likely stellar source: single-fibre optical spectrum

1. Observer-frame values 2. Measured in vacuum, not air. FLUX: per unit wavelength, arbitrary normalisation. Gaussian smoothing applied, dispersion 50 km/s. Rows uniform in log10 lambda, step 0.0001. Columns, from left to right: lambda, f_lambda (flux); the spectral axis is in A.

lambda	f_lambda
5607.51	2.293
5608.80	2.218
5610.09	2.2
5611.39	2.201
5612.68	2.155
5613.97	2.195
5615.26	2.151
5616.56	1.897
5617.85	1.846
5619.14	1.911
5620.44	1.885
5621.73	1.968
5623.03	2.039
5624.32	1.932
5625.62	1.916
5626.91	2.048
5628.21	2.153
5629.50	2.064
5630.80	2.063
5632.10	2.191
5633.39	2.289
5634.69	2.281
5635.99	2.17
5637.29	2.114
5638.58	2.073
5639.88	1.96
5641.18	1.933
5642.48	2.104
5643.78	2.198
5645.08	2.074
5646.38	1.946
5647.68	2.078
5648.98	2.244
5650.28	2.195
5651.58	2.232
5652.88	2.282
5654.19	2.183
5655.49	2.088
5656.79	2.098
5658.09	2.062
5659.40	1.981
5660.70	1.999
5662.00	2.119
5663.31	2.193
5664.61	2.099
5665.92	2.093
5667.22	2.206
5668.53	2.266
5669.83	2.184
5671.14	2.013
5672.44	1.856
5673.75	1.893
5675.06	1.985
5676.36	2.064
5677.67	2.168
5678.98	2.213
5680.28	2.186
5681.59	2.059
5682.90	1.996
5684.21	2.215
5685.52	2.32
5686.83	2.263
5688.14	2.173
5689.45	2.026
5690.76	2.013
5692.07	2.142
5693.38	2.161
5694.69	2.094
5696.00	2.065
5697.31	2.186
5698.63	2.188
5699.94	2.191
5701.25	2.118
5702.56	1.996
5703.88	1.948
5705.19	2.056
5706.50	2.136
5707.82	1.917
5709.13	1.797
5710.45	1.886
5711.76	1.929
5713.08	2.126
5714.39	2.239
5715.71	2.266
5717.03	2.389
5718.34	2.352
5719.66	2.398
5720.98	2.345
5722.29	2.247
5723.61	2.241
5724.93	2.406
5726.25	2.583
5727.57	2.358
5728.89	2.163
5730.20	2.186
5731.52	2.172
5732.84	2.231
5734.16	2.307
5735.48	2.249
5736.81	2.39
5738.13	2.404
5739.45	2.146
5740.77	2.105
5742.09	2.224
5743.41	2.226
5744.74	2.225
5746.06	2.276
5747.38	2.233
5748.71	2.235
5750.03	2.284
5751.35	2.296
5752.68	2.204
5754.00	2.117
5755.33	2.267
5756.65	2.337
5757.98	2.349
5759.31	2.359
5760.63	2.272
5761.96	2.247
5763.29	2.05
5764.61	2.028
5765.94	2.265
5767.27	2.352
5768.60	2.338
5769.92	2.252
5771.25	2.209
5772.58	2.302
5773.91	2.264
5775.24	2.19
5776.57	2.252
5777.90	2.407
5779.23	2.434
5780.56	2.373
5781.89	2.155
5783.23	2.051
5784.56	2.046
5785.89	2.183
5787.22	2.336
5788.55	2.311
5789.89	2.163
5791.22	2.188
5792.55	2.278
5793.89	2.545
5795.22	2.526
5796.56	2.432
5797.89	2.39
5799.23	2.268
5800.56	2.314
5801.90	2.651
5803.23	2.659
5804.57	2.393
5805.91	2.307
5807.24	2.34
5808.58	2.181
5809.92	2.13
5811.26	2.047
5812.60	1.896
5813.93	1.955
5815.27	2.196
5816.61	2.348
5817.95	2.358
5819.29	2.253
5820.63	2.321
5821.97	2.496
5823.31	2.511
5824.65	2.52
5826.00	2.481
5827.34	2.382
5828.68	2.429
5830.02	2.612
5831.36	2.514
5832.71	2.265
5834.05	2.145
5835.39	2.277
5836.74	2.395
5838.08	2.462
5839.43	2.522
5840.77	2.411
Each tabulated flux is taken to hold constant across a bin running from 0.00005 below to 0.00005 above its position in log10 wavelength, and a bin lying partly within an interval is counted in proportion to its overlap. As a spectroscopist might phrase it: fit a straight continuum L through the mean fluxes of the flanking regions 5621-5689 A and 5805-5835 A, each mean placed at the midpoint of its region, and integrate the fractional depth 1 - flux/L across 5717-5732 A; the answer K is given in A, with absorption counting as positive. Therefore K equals -0.9 A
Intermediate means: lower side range 2.11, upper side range 2.3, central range 2.32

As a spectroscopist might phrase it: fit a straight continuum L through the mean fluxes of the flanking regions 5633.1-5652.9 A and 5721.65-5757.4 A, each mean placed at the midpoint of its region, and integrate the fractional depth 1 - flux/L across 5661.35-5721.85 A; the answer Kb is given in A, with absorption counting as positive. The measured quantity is 2.1 A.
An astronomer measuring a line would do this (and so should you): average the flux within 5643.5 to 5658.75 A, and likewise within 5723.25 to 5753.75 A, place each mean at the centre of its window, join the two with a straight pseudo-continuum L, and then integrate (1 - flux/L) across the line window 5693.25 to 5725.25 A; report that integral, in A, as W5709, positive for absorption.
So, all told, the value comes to 1.1 A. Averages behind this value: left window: 2.14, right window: 2.27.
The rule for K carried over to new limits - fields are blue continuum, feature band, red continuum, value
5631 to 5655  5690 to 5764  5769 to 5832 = 1.1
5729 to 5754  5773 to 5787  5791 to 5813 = 0.4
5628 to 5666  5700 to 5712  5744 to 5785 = 1.1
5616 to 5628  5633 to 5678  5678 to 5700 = -1.3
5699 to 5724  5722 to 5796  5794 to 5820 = -1.6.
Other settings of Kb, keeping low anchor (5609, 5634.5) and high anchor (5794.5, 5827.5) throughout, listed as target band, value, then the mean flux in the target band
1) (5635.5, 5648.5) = 0.2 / 2.07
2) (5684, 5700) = 0.1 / 2.15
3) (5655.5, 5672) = 0.1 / 2.11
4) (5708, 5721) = 0.2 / 2.15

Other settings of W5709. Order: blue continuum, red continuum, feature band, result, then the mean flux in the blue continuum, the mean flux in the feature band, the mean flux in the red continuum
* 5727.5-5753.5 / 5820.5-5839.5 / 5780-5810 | 0.4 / 2.24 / 2.32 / 2.42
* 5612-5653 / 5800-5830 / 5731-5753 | -0.2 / 2.08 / 2.25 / 2.33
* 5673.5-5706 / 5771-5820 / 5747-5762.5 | -0.4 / 2.11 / 2.27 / 2.28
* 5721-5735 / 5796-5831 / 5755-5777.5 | 0.6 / 2.29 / 2.26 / 2.34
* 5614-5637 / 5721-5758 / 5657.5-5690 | 0.6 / 2.05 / 2.11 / 2.27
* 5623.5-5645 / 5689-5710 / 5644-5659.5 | -0.3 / 2.09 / 2.13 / 2.06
